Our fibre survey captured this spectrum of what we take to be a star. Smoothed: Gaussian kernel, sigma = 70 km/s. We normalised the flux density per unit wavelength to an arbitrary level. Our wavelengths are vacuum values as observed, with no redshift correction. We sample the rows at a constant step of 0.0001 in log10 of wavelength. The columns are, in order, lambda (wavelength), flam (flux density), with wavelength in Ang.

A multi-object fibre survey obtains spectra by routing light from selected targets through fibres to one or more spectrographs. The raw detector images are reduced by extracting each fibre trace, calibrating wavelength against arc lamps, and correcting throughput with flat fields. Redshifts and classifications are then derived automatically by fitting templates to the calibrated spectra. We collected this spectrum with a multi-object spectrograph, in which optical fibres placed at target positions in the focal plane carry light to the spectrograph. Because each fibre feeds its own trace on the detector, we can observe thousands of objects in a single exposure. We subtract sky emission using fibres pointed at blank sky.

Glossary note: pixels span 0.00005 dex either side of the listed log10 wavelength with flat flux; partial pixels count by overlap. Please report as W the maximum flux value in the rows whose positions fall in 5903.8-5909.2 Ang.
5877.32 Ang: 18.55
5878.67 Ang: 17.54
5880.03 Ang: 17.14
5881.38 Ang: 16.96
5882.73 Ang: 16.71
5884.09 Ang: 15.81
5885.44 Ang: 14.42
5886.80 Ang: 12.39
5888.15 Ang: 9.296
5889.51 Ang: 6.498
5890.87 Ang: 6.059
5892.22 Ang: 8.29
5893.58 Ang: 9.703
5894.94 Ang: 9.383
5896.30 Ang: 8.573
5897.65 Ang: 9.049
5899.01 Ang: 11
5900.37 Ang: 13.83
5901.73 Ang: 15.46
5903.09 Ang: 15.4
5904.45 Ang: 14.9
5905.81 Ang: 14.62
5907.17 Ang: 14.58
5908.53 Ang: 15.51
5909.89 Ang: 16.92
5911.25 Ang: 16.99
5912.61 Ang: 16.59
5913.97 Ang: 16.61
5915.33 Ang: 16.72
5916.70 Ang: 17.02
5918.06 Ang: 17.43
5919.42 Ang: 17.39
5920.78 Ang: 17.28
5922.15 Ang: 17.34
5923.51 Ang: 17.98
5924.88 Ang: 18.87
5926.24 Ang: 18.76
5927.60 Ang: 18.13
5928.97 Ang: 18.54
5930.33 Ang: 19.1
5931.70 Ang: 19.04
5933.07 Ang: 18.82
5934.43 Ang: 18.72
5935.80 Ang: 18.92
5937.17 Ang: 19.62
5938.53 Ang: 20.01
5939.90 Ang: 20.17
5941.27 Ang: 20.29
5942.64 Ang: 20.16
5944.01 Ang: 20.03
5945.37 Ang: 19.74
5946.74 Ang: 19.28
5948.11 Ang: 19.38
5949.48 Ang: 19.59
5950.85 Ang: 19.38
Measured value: 15.51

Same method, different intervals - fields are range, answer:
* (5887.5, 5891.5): 9.296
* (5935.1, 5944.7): 20.29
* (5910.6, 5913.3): 16.99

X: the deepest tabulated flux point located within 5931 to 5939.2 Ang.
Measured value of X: 18.72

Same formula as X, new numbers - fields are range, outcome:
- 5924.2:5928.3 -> 18.13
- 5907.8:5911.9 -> 15.51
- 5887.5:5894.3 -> 6.059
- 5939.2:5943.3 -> 20.16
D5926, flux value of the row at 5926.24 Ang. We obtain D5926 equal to 18.76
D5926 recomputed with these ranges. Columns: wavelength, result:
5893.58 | 9.703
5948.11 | 19.38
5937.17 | 19.62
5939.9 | 20.17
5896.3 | 8.573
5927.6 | 18.13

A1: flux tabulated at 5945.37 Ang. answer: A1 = 19.74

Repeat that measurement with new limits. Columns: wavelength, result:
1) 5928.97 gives 18.54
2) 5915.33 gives 16.72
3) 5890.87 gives 6.059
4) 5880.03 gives 17.14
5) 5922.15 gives 17.34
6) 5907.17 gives 14.58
